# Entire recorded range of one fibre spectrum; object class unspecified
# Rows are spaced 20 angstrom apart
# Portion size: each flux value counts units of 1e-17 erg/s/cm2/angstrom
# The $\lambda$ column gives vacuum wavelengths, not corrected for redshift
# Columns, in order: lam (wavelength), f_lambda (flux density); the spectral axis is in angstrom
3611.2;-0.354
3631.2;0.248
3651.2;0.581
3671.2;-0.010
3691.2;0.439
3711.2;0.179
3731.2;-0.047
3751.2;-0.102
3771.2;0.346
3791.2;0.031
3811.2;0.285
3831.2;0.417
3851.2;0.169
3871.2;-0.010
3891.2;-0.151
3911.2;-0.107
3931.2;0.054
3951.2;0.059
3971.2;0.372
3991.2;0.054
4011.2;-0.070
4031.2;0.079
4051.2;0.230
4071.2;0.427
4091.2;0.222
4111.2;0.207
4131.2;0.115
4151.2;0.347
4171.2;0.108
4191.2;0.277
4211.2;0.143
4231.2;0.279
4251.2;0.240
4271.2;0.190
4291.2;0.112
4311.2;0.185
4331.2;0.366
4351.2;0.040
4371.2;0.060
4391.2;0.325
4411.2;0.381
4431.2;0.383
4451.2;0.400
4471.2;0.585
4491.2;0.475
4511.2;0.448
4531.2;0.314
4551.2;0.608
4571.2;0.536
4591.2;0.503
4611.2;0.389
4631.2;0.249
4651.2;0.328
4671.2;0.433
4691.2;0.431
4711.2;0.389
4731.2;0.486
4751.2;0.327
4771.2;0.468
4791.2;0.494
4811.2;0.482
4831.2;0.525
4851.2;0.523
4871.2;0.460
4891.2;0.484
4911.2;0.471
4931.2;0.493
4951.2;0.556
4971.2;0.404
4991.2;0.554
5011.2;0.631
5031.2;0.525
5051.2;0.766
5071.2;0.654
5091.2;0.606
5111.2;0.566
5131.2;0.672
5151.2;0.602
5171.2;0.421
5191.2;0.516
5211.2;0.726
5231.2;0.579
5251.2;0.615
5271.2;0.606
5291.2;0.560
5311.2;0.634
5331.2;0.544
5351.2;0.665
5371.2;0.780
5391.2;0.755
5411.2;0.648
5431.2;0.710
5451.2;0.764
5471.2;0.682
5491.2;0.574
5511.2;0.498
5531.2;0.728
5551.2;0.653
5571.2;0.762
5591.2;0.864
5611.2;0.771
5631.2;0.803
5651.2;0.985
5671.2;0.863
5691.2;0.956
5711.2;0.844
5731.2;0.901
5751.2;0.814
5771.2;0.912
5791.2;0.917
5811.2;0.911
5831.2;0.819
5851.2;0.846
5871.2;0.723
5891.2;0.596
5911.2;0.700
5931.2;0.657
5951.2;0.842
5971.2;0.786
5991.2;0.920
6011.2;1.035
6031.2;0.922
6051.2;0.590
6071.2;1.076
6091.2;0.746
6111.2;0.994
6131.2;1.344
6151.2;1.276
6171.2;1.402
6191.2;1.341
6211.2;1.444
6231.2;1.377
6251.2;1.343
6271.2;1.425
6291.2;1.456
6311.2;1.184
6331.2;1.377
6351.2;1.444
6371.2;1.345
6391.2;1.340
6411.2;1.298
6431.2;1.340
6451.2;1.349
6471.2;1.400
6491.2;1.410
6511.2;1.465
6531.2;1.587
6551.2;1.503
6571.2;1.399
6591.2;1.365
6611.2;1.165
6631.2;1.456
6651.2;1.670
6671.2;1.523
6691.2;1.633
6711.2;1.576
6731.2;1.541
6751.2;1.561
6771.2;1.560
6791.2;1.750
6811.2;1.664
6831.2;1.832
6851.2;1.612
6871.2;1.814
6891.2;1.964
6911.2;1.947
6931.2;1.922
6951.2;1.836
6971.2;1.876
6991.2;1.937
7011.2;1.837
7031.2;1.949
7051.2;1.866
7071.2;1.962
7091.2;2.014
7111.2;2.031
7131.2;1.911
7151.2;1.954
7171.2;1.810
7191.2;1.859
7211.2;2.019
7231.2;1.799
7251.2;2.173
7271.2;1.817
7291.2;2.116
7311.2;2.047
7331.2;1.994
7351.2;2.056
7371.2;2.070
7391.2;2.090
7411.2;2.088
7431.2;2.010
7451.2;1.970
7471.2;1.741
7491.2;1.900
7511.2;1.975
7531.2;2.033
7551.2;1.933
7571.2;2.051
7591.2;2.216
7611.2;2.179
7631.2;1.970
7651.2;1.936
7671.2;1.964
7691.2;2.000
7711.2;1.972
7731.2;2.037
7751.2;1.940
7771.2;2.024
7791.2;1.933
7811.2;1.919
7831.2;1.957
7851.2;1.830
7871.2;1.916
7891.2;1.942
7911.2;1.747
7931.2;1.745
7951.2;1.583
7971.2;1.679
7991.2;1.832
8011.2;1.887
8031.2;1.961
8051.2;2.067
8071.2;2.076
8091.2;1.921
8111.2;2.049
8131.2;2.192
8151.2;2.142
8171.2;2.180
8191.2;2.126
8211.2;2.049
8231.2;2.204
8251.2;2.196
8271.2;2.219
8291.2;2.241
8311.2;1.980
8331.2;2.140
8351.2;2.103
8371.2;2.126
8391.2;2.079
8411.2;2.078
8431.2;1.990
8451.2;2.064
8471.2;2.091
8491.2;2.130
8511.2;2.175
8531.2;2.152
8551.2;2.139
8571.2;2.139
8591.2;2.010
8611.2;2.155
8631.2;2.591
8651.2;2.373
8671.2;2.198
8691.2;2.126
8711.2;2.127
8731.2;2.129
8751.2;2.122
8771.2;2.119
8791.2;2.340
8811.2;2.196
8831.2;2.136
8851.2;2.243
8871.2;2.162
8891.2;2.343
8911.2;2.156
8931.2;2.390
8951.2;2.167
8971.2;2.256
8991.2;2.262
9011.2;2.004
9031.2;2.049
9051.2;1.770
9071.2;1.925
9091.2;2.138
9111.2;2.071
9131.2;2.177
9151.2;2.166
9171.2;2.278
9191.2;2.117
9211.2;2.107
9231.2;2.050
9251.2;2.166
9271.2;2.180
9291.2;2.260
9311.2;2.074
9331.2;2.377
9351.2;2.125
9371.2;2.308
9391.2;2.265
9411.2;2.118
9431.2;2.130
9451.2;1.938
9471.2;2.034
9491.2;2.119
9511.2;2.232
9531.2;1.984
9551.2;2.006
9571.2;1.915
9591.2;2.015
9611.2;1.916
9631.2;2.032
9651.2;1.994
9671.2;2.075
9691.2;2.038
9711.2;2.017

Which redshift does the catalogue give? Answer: 0.54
